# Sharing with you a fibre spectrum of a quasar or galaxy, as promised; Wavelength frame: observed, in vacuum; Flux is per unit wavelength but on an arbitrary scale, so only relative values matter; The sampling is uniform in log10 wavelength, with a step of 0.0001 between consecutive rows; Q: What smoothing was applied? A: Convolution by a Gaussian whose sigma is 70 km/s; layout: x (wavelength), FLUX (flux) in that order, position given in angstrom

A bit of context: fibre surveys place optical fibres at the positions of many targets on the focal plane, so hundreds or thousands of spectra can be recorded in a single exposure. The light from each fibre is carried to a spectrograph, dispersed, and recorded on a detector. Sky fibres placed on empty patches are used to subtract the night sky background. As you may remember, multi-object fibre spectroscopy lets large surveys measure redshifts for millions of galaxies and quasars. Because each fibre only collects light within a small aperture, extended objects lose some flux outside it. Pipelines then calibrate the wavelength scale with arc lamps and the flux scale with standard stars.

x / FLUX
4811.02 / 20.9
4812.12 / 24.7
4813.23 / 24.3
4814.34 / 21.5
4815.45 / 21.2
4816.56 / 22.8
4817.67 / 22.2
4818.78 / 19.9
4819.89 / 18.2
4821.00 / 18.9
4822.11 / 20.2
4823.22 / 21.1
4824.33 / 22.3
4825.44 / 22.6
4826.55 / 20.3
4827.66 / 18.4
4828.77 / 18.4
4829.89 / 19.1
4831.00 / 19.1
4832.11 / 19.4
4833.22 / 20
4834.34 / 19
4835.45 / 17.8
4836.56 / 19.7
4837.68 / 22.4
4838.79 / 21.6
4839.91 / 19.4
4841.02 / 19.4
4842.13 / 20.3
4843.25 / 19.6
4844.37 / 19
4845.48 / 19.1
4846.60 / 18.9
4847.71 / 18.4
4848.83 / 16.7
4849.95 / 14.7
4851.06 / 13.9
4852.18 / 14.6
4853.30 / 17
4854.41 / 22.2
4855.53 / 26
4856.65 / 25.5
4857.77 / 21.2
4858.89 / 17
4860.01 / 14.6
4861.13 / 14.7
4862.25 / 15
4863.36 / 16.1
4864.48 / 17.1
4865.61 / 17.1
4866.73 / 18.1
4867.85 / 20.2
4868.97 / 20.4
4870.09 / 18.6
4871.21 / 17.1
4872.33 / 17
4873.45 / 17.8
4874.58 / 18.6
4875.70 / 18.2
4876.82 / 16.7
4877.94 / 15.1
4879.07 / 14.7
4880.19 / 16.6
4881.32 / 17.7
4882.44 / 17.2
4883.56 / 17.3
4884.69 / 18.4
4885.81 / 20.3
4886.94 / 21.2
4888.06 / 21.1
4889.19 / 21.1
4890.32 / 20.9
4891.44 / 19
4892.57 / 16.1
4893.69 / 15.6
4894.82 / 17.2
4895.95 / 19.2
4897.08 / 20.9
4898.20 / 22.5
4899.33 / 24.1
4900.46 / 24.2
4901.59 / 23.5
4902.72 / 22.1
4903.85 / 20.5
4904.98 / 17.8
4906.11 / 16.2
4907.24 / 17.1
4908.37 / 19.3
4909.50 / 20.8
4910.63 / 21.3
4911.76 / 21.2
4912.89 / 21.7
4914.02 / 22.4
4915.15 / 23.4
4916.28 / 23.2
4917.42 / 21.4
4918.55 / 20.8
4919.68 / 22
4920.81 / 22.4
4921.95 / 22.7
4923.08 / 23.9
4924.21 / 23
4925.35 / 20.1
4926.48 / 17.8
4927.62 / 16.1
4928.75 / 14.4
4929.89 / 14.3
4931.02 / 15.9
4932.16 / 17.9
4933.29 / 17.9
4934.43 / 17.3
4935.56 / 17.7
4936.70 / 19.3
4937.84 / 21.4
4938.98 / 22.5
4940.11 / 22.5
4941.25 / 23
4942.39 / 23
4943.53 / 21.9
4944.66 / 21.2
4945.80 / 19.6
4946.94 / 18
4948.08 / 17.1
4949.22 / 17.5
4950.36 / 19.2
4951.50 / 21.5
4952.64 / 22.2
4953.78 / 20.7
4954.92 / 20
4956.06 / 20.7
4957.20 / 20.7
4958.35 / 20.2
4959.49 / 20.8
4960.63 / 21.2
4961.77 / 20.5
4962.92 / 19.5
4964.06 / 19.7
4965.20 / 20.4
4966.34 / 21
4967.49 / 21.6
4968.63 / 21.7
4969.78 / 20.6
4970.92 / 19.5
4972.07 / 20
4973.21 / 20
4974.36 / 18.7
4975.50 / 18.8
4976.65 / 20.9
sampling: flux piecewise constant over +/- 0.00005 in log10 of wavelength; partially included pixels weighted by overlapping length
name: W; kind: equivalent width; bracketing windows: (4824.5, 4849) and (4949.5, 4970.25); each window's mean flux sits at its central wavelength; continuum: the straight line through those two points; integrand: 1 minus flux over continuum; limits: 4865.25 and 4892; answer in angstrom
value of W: 2.1 angstrom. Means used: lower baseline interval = 19.6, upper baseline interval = 20.6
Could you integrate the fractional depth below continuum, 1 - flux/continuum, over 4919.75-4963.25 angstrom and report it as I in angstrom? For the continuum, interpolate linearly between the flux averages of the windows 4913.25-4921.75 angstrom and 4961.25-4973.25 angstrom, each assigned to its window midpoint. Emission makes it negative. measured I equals 2.9 angstrom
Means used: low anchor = 22.2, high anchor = 20.4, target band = 19.9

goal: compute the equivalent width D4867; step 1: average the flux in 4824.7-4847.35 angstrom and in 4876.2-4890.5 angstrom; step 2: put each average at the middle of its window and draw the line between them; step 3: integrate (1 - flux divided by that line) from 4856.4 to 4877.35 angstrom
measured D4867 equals 1.0 angstrom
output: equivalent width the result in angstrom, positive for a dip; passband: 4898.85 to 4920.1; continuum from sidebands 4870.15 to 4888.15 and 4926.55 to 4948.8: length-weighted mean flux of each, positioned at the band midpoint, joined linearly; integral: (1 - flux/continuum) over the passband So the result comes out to -3.3 angstrom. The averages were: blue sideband 17.8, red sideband 19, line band 21.2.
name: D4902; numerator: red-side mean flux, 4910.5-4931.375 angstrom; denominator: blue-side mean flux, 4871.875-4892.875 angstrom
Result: 1.1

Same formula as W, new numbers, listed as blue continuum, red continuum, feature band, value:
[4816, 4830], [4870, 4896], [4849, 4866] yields 1.1 angstrom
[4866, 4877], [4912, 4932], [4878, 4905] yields -0.5 angstrom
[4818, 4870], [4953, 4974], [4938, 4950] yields -0.2 angstrom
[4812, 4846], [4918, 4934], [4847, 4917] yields 2.6 angstrom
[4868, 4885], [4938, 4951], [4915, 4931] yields -0.5 angstrom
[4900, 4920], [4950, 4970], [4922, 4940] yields 1.8 angstrom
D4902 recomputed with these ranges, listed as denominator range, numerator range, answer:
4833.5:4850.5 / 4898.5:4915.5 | 1.10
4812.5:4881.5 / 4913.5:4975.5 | 1.07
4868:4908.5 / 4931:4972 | 1.07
